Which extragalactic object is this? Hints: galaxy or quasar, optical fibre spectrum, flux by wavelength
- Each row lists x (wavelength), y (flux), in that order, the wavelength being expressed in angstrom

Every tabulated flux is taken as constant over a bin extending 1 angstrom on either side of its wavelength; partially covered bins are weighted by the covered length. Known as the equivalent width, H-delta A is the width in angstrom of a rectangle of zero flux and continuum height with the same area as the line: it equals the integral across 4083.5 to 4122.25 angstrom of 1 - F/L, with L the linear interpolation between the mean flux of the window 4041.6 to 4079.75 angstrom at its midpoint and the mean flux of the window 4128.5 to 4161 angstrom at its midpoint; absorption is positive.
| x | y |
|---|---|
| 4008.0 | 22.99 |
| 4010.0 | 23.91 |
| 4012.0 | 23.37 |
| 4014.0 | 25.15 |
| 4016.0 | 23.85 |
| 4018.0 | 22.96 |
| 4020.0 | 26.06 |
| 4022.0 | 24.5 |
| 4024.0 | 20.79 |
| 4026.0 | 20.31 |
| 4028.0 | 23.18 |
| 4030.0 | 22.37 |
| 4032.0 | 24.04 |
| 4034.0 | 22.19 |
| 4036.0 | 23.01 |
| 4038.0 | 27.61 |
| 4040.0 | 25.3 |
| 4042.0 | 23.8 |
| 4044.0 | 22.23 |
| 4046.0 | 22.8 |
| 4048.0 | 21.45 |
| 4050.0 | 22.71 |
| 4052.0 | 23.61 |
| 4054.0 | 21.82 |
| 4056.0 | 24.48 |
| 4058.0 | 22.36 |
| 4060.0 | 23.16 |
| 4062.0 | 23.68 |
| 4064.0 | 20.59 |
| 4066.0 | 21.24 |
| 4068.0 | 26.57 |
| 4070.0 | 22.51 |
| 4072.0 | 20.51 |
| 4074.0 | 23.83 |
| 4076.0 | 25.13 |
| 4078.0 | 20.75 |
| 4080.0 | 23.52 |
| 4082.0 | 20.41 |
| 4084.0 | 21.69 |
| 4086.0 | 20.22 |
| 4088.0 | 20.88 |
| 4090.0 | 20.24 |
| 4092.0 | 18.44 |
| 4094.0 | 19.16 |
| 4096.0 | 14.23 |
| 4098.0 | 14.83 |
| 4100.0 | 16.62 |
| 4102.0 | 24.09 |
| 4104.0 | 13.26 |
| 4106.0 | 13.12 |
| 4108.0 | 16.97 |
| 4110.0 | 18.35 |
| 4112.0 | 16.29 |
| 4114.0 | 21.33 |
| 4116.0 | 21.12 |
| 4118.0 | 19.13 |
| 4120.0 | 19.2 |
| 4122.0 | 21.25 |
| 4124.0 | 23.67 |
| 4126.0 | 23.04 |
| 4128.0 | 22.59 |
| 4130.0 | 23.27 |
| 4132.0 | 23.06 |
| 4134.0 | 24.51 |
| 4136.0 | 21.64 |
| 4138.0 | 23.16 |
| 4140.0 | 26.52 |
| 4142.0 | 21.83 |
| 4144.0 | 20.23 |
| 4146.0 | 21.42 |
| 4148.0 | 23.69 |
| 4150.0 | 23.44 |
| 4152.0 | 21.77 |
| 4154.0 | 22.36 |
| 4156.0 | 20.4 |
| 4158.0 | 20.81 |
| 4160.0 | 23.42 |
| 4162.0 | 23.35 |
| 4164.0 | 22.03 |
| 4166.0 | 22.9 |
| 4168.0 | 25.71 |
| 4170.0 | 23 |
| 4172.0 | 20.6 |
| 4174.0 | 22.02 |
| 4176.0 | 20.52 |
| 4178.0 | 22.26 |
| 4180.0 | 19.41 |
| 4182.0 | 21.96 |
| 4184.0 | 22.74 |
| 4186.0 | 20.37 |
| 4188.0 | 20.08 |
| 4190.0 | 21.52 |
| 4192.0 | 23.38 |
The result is 7.29 angstrom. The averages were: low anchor 22.8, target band 18.4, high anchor 22.6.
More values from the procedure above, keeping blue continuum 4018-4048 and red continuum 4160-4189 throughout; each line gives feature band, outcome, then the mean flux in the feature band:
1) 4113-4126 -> 0.81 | 21.1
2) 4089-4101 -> 2.90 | 17.3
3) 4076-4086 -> 0.47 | 21.8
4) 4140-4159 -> 0.17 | 22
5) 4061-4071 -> 0.05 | 22.9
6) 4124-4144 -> -0.70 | 23.2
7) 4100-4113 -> 3.25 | 17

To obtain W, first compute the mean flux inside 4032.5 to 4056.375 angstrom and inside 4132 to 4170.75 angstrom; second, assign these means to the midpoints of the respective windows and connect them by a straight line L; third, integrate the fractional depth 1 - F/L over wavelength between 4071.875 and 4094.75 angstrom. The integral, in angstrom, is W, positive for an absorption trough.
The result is 1.9 angstrom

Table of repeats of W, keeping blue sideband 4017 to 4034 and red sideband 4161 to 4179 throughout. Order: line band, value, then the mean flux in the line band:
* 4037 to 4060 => -0.56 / 23.5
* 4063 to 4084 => 0.32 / 22.5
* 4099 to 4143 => 3.91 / 20.6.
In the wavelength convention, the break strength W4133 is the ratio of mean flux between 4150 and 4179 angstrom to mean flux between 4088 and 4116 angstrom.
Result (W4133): 1.3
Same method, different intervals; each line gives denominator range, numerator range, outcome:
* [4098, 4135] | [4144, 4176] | 1.12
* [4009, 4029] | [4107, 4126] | 0.85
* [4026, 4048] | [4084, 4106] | 0.77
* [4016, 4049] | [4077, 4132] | 0.84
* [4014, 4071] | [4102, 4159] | 0.91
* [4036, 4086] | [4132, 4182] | 0.98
